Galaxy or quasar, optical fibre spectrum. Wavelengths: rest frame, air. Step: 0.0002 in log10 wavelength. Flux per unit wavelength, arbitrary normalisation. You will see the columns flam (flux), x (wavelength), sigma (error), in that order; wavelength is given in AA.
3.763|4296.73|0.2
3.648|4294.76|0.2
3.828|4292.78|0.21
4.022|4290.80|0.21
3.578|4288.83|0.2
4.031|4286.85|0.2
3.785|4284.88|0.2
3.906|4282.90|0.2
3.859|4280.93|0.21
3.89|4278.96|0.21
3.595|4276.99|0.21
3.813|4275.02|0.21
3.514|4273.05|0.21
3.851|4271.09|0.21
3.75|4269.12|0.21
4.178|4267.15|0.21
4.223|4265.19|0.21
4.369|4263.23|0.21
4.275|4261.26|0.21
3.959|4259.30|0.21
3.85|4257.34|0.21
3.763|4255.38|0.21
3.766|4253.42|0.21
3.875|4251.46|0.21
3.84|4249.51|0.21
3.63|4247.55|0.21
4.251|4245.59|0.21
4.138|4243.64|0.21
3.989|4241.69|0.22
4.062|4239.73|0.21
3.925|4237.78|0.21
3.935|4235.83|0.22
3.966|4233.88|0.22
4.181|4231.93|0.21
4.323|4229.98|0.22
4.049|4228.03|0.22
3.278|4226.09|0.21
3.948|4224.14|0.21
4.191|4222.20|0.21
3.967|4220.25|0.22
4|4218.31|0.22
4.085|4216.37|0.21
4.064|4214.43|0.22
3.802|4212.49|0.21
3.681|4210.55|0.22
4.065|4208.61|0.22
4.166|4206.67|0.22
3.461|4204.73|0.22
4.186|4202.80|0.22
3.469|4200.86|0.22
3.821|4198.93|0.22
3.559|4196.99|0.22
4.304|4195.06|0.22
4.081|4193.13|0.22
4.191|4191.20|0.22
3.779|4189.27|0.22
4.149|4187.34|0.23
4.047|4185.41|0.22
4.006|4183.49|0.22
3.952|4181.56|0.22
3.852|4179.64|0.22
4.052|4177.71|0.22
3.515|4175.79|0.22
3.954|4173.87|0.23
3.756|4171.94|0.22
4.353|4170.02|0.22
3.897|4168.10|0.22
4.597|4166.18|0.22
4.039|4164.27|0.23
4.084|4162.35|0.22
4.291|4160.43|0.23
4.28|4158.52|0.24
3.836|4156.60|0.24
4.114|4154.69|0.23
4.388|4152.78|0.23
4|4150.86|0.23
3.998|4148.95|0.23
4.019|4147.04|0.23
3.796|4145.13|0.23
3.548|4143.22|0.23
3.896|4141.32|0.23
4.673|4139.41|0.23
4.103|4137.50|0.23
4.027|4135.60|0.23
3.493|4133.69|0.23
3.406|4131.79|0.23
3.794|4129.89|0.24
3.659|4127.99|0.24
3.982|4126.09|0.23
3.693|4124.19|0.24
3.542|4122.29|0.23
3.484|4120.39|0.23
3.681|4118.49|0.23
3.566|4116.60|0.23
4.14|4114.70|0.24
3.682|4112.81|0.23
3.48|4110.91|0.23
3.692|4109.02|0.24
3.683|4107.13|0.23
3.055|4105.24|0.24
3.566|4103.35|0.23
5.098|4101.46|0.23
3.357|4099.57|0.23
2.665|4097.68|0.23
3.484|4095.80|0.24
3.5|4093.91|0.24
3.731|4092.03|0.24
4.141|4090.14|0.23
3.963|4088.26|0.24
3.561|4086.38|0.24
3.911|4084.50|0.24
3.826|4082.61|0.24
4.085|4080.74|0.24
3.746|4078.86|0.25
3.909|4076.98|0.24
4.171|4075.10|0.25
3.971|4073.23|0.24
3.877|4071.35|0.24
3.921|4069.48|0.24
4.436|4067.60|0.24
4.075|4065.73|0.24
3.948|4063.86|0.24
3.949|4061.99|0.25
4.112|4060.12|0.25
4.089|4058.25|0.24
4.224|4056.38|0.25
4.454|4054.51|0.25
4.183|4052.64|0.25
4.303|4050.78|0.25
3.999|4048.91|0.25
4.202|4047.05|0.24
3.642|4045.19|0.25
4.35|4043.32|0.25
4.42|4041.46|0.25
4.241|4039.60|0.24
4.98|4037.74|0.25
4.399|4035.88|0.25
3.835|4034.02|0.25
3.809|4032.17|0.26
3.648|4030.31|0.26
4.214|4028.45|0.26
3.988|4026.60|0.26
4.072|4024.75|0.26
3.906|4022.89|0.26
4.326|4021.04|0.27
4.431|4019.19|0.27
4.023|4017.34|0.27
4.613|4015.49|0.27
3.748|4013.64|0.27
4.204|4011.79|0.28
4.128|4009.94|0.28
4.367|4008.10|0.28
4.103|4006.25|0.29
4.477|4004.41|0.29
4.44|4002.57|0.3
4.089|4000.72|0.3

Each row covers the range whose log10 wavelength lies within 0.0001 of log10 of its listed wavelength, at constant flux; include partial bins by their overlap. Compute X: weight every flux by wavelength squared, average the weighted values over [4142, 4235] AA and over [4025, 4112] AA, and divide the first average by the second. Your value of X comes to 1.07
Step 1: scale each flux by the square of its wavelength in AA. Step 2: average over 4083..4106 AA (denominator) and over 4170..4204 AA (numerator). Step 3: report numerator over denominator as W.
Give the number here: 1.1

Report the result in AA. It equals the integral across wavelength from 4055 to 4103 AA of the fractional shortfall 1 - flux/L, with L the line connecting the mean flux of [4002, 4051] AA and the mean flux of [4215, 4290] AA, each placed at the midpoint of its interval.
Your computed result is 2.5 AA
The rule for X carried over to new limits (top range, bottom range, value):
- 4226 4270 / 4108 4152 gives 1.11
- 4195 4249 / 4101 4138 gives 1.11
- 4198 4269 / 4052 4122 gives 1.11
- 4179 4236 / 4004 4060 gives 1.03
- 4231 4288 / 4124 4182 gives 1.04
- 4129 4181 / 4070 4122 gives 1.10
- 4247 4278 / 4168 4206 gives 1.03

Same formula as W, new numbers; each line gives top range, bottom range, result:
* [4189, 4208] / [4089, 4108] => 1.13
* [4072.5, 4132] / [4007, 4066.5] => 0.93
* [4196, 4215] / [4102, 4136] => 1.09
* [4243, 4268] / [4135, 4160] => 1.04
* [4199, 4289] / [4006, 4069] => 1.04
